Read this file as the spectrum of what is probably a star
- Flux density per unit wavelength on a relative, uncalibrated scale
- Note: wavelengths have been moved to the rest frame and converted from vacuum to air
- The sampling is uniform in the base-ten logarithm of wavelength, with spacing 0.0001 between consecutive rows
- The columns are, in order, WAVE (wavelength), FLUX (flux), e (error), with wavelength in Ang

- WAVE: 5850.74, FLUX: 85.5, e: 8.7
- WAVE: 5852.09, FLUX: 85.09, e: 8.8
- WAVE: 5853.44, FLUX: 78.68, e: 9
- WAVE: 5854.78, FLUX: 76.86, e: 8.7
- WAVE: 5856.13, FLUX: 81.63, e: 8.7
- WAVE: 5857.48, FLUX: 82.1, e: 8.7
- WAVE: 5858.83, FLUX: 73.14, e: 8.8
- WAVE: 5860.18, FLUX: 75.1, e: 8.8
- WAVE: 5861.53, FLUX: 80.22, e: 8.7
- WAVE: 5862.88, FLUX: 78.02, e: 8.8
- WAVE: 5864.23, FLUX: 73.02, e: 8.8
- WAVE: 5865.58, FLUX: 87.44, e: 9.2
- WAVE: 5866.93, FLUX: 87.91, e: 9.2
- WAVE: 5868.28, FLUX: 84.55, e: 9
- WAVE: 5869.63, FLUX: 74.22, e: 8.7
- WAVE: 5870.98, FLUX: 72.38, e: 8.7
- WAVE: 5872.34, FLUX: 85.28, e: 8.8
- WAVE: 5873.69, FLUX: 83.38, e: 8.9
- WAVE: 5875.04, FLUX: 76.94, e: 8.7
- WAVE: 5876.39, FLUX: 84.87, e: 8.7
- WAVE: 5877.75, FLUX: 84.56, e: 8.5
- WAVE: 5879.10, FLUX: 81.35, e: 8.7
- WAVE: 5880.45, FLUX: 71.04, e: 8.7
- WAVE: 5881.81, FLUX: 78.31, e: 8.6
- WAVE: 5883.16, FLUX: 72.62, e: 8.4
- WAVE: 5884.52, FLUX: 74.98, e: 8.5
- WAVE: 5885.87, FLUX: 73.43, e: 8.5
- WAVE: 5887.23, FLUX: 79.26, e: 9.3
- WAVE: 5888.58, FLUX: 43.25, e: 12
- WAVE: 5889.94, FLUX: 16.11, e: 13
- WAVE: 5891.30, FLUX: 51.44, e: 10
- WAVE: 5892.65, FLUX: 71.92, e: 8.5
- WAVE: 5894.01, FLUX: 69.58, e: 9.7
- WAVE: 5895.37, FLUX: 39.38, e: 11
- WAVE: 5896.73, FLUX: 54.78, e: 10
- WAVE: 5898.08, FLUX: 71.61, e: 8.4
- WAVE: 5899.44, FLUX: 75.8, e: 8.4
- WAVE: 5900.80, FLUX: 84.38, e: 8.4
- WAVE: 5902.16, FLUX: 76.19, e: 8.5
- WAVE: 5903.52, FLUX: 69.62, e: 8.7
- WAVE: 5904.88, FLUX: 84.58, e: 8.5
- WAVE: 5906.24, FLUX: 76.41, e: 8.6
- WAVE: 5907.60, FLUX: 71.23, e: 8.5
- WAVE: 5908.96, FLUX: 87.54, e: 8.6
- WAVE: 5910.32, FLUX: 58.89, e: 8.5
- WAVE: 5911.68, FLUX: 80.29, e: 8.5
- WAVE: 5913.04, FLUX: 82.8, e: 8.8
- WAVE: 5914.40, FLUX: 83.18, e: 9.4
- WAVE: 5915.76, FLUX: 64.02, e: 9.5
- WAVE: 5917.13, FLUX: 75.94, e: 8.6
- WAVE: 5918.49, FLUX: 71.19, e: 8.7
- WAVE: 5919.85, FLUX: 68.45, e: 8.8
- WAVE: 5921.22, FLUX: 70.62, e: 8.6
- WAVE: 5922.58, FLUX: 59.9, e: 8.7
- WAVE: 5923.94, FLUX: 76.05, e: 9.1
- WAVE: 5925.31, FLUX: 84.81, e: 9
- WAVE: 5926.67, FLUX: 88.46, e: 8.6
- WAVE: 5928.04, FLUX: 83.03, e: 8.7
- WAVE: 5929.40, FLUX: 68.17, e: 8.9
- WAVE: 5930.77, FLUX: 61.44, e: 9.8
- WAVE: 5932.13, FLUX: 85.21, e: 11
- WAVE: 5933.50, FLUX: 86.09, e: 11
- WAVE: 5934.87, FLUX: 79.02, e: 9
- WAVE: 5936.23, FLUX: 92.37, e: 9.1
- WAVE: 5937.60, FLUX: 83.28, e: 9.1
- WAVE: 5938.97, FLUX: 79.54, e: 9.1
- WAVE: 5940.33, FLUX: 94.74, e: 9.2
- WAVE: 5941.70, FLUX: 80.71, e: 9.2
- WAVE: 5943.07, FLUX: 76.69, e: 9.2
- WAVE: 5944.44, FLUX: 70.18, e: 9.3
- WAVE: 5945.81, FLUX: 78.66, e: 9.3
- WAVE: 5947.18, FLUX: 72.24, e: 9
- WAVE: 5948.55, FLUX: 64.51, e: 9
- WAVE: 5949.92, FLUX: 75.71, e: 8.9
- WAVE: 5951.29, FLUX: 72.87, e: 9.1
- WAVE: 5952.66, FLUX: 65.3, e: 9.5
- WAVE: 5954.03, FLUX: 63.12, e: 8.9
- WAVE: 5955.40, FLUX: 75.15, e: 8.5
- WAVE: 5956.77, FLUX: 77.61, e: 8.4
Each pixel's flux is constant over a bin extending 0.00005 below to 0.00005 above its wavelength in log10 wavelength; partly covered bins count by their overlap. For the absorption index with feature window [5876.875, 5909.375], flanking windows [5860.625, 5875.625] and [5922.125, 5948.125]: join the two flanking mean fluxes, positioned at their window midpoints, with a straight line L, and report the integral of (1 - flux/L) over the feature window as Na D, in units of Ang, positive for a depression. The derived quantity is 4.4 Ang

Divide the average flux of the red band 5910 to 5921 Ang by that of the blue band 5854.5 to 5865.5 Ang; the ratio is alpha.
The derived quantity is 0.9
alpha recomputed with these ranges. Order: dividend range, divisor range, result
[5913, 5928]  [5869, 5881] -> 0.94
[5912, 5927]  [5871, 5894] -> 1.06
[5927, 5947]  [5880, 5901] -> 1.25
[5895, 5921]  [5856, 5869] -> 0.91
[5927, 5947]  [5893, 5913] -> 1.11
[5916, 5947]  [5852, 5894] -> 1.04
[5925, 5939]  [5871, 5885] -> 1.02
